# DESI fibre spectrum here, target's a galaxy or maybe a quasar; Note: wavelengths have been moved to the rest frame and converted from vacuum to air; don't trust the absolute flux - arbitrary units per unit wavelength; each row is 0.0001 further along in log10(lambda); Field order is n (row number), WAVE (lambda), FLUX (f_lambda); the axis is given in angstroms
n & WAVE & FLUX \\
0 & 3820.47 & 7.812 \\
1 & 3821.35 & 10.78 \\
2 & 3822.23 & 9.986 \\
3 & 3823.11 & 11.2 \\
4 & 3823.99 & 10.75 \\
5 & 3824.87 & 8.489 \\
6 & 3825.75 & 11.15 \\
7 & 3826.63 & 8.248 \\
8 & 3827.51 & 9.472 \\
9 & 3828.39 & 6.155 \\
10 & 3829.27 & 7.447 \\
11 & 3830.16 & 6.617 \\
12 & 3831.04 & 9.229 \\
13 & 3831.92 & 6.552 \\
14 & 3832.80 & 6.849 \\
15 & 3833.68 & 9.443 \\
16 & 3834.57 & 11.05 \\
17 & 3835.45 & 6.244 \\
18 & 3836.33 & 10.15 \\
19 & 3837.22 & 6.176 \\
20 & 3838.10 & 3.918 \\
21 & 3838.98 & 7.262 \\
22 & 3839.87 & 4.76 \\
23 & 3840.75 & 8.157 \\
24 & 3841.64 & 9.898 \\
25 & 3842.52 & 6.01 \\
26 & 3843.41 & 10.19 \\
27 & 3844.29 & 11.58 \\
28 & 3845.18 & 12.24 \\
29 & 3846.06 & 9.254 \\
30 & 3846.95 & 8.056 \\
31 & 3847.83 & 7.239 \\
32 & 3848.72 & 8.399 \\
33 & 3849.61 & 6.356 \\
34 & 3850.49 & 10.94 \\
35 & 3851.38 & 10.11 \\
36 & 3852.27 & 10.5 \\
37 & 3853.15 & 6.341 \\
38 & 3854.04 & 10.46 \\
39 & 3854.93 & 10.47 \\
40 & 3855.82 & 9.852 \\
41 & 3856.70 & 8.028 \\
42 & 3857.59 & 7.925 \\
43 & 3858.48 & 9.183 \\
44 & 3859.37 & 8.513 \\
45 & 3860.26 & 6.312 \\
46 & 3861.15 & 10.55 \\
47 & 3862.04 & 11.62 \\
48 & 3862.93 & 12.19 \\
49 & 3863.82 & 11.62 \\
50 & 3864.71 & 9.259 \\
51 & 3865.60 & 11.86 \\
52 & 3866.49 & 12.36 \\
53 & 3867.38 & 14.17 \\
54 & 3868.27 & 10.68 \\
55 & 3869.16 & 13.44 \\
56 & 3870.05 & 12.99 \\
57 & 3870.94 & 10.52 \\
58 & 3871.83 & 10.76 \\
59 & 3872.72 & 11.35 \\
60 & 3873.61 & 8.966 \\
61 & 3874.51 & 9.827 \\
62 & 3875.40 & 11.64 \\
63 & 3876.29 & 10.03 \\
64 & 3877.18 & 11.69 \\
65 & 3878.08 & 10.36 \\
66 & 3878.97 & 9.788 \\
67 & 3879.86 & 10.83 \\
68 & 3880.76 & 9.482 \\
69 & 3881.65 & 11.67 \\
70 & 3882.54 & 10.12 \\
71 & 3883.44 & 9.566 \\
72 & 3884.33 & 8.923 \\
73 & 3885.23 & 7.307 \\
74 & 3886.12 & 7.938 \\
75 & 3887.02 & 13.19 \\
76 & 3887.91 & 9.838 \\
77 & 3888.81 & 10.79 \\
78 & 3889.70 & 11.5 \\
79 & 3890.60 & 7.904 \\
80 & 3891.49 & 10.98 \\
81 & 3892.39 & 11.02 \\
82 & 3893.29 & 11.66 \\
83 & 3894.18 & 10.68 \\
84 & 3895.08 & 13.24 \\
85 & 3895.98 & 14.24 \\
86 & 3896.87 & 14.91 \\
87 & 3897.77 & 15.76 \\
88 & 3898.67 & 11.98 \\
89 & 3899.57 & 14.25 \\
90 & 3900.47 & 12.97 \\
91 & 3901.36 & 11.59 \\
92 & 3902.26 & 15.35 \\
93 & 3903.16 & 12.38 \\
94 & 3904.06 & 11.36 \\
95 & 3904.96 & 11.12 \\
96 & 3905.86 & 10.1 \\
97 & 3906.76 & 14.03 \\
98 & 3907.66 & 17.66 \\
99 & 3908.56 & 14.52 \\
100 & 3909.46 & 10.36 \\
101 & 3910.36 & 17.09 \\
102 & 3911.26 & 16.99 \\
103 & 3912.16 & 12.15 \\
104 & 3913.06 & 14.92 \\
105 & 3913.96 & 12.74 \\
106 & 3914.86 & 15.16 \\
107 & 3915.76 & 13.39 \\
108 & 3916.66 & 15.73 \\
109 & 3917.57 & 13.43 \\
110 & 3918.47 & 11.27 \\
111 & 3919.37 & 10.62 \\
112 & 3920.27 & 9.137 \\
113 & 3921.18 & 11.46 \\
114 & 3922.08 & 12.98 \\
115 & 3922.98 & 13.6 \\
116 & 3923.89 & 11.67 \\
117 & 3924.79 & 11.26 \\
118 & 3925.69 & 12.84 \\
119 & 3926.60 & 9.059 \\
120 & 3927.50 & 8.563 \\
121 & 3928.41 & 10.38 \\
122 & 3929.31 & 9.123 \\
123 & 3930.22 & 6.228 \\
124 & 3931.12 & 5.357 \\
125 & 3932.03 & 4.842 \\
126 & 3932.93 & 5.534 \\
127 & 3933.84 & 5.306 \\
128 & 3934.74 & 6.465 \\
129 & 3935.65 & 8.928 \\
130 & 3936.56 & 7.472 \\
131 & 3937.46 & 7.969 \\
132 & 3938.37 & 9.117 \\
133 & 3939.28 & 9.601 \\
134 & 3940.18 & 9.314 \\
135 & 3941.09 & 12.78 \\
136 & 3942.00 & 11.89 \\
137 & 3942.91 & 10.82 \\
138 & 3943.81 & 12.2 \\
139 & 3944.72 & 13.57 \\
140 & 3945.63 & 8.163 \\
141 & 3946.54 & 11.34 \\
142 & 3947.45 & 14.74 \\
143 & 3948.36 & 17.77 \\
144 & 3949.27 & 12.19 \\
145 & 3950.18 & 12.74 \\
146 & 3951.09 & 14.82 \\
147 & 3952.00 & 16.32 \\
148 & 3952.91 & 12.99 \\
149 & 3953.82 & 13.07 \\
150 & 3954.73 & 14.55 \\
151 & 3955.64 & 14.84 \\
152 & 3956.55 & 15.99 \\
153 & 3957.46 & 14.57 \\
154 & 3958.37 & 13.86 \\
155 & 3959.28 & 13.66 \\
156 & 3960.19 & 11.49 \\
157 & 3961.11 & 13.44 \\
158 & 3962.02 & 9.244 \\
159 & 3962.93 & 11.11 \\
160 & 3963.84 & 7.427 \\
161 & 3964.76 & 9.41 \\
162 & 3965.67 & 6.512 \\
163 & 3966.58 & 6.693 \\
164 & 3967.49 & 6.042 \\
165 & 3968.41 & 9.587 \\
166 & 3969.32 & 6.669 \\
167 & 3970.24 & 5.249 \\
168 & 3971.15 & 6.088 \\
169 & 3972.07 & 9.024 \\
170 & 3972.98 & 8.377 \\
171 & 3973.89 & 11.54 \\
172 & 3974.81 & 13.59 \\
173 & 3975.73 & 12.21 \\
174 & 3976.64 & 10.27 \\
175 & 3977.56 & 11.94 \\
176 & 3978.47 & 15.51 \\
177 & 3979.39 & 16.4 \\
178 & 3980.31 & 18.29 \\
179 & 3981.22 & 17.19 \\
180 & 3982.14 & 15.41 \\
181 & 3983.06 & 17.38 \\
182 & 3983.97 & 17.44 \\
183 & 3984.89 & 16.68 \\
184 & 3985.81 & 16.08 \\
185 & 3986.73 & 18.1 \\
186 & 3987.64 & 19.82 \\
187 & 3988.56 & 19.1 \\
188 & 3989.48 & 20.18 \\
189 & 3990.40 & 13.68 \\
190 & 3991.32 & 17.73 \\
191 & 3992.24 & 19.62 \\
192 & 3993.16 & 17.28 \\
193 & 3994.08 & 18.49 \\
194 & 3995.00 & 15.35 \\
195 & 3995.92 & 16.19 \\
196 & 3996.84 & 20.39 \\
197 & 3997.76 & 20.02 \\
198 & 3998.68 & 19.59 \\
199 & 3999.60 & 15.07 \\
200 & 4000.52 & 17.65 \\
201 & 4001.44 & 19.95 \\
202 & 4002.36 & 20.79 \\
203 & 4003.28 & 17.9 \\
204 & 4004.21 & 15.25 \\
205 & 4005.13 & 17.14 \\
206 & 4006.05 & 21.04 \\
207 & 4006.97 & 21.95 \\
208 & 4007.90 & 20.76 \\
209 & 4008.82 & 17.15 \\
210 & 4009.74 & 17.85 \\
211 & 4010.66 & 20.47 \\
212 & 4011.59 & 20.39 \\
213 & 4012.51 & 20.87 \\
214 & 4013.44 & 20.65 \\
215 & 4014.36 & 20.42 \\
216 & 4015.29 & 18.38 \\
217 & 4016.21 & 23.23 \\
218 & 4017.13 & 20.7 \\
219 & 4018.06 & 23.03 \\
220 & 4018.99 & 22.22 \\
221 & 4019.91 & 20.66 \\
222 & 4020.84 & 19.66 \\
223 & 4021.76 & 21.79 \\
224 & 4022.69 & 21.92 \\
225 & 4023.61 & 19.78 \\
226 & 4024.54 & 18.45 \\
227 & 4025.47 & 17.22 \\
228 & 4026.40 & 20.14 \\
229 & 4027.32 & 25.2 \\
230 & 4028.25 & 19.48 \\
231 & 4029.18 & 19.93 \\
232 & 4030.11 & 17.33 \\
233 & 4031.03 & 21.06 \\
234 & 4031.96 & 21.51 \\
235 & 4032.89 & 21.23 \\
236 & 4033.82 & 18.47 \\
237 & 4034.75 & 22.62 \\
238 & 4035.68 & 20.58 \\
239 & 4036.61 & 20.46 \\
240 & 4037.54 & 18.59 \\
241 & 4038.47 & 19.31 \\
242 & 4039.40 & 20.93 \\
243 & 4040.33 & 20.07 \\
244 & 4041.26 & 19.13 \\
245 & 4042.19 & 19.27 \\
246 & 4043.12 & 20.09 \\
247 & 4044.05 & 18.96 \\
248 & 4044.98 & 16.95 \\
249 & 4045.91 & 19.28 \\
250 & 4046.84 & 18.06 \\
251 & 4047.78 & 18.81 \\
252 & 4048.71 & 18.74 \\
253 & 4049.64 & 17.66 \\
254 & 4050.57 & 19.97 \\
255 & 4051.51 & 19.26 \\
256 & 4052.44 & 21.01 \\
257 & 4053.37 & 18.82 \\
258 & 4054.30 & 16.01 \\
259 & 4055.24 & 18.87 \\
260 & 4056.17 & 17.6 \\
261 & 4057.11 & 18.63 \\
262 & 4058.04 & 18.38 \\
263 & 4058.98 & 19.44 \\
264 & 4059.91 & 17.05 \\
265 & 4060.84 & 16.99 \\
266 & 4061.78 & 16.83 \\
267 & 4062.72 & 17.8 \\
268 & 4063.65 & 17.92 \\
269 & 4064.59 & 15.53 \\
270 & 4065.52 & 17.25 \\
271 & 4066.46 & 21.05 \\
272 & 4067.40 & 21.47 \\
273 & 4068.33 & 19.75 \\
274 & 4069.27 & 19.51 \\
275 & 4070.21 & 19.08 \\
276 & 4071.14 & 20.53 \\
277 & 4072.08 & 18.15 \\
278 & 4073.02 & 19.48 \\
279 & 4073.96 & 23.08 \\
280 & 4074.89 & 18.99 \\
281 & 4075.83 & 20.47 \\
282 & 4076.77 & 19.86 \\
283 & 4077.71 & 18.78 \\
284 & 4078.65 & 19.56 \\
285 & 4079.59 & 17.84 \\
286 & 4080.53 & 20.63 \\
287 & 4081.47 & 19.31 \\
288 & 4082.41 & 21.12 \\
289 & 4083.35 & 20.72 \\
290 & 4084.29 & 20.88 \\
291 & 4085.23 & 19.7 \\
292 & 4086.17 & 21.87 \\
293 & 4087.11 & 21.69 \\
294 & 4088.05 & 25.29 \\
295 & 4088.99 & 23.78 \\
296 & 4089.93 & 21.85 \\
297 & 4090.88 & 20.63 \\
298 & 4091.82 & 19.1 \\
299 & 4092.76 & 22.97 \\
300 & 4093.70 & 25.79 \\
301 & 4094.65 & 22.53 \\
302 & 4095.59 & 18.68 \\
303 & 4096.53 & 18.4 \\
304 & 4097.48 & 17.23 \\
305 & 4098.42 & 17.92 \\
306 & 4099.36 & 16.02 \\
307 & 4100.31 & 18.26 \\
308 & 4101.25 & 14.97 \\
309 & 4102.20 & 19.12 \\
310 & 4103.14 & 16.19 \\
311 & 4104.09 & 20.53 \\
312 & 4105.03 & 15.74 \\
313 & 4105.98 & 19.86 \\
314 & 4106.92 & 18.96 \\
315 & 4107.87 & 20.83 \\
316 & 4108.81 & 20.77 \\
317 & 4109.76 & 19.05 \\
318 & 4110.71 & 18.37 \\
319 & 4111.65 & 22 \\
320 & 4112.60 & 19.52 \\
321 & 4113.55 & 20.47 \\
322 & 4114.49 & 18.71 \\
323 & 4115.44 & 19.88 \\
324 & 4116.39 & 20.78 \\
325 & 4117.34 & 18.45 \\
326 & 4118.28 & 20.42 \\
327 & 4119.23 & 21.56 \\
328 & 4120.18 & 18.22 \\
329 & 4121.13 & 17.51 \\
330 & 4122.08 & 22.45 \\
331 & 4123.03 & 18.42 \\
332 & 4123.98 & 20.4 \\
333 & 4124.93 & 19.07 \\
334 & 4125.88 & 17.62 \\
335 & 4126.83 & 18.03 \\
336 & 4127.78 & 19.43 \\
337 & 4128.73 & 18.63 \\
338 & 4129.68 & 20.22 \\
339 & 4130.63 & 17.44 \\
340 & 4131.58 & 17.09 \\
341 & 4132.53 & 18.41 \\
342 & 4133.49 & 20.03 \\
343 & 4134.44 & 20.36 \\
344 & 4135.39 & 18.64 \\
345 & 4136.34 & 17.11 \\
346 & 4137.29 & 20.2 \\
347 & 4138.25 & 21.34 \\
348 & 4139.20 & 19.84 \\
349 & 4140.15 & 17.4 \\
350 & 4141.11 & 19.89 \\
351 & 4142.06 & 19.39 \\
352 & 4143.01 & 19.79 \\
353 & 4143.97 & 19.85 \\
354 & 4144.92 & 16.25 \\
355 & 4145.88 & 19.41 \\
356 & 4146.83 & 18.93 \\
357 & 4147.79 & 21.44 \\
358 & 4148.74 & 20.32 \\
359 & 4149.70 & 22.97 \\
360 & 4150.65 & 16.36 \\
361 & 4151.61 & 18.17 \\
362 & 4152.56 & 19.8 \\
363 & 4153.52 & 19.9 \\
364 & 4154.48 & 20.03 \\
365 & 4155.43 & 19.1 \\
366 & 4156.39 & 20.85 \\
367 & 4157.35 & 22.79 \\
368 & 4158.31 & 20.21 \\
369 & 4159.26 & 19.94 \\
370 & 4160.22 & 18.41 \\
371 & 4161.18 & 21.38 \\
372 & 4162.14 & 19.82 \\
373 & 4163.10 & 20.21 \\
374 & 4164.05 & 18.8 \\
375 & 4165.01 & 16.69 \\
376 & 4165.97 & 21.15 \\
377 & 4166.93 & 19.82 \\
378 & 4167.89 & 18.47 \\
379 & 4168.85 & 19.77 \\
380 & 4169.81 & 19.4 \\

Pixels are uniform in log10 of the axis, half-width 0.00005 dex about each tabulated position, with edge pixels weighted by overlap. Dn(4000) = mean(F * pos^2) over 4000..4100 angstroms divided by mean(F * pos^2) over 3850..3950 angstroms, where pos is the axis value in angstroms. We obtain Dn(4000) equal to 1.9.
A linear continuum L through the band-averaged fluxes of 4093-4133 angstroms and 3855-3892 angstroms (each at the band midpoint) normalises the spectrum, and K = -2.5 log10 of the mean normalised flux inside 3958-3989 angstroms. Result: 0.14 mag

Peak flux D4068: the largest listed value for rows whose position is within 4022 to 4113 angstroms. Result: 25.79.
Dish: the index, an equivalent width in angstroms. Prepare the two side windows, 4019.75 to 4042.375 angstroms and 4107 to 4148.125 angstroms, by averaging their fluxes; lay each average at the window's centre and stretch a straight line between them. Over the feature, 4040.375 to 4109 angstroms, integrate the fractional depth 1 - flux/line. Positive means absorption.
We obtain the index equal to 1.6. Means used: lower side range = 20.2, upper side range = 19.4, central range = 19.4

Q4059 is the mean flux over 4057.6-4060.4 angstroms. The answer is 18.3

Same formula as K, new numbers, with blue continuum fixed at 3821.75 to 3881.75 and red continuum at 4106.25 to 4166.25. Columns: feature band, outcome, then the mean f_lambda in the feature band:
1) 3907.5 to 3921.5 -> -0.16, 13.5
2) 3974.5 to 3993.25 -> -0.16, 16.4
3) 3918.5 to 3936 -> 0.30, 9.17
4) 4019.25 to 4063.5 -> -0.20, 19.4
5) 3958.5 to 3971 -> 0.43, 9.02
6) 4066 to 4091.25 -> -0.18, 20.6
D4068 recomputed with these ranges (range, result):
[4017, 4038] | 25.2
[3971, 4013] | 21.95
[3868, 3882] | 13.44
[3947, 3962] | 17.77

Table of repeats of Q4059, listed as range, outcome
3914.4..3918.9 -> 13.8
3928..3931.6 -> 7.72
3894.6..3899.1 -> 14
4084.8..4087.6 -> 21.2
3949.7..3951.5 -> 13.7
